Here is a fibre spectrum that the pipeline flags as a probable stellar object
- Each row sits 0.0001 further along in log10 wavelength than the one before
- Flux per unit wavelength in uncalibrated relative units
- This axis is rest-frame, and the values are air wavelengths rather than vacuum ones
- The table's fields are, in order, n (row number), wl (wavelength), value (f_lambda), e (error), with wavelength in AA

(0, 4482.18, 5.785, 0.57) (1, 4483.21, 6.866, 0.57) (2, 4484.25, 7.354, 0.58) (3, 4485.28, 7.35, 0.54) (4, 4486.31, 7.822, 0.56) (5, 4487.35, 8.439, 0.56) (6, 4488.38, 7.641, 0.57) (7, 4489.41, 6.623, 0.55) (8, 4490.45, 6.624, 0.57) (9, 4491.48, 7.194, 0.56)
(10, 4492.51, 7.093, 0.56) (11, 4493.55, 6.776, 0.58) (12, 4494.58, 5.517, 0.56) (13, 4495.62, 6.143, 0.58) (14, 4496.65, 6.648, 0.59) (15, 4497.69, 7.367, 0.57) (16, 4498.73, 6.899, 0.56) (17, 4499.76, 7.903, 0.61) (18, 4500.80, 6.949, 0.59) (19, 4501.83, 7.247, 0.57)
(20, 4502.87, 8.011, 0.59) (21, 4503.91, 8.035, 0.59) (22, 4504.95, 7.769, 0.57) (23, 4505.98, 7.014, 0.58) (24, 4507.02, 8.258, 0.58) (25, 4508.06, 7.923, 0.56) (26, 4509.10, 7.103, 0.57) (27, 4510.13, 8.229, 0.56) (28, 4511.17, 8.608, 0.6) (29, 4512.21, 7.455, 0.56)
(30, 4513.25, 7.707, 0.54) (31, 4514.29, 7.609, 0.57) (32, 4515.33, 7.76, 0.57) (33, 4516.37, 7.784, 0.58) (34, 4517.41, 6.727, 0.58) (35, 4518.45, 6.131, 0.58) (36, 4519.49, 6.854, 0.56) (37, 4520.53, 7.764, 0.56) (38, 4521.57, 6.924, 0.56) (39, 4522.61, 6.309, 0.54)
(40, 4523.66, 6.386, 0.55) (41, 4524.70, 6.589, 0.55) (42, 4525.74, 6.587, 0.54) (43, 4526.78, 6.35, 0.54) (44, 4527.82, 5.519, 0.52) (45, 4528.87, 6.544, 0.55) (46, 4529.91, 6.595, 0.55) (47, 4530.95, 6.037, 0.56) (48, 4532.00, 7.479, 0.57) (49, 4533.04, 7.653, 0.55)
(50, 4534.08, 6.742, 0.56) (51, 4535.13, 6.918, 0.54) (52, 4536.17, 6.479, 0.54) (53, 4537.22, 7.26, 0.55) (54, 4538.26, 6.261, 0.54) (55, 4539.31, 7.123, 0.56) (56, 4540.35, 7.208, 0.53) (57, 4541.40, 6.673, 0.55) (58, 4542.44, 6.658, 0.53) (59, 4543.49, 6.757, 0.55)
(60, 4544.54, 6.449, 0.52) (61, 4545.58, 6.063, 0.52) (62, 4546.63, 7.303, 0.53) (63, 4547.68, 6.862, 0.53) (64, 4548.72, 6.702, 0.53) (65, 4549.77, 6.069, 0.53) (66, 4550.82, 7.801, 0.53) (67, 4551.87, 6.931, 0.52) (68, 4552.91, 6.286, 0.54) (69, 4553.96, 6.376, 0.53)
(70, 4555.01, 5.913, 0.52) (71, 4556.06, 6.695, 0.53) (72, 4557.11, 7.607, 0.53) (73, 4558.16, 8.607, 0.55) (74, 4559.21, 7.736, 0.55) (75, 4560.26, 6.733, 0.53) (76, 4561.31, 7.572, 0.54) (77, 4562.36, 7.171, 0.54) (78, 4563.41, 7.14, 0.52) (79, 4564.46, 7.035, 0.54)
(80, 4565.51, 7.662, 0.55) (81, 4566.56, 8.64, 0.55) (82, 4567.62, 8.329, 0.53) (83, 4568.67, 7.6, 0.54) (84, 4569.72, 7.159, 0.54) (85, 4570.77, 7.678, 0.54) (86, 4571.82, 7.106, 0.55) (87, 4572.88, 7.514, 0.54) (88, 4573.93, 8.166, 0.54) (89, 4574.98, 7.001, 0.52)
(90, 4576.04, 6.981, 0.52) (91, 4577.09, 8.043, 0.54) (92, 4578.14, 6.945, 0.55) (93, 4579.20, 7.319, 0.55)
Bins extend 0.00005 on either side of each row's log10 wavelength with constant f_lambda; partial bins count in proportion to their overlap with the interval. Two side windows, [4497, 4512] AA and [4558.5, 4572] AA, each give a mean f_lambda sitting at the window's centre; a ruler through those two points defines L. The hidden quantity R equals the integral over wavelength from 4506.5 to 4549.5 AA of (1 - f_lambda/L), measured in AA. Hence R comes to 3.5 AA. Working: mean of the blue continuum 7.65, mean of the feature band 6.98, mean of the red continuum 7.53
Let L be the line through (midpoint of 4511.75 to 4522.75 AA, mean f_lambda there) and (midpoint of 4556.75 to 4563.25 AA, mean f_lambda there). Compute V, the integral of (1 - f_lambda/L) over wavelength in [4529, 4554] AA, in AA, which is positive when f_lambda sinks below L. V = 2.1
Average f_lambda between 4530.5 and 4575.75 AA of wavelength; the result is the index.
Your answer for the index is 7.1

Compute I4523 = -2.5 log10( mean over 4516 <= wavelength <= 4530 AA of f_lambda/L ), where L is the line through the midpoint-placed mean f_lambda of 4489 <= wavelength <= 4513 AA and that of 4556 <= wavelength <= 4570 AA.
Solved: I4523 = 0.12 mag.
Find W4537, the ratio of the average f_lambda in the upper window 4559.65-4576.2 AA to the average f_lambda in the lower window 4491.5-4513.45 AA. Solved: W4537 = 1.02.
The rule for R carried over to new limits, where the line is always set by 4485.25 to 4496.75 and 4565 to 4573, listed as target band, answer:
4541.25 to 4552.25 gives 1.1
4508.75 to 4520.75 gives -0.4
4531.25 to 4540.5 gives 0.5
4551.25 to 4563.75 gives 0.9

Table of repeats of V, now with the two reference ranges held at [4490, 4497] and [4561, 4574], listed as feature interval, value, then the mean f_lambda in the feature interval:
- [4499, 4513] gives -2.0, 7.72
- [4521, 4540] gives 1.1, 6.66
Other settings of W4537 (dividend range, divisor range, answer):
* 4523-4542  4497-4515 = 0.87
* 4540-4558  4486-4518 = 0.92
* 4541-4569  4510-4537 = 1.02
